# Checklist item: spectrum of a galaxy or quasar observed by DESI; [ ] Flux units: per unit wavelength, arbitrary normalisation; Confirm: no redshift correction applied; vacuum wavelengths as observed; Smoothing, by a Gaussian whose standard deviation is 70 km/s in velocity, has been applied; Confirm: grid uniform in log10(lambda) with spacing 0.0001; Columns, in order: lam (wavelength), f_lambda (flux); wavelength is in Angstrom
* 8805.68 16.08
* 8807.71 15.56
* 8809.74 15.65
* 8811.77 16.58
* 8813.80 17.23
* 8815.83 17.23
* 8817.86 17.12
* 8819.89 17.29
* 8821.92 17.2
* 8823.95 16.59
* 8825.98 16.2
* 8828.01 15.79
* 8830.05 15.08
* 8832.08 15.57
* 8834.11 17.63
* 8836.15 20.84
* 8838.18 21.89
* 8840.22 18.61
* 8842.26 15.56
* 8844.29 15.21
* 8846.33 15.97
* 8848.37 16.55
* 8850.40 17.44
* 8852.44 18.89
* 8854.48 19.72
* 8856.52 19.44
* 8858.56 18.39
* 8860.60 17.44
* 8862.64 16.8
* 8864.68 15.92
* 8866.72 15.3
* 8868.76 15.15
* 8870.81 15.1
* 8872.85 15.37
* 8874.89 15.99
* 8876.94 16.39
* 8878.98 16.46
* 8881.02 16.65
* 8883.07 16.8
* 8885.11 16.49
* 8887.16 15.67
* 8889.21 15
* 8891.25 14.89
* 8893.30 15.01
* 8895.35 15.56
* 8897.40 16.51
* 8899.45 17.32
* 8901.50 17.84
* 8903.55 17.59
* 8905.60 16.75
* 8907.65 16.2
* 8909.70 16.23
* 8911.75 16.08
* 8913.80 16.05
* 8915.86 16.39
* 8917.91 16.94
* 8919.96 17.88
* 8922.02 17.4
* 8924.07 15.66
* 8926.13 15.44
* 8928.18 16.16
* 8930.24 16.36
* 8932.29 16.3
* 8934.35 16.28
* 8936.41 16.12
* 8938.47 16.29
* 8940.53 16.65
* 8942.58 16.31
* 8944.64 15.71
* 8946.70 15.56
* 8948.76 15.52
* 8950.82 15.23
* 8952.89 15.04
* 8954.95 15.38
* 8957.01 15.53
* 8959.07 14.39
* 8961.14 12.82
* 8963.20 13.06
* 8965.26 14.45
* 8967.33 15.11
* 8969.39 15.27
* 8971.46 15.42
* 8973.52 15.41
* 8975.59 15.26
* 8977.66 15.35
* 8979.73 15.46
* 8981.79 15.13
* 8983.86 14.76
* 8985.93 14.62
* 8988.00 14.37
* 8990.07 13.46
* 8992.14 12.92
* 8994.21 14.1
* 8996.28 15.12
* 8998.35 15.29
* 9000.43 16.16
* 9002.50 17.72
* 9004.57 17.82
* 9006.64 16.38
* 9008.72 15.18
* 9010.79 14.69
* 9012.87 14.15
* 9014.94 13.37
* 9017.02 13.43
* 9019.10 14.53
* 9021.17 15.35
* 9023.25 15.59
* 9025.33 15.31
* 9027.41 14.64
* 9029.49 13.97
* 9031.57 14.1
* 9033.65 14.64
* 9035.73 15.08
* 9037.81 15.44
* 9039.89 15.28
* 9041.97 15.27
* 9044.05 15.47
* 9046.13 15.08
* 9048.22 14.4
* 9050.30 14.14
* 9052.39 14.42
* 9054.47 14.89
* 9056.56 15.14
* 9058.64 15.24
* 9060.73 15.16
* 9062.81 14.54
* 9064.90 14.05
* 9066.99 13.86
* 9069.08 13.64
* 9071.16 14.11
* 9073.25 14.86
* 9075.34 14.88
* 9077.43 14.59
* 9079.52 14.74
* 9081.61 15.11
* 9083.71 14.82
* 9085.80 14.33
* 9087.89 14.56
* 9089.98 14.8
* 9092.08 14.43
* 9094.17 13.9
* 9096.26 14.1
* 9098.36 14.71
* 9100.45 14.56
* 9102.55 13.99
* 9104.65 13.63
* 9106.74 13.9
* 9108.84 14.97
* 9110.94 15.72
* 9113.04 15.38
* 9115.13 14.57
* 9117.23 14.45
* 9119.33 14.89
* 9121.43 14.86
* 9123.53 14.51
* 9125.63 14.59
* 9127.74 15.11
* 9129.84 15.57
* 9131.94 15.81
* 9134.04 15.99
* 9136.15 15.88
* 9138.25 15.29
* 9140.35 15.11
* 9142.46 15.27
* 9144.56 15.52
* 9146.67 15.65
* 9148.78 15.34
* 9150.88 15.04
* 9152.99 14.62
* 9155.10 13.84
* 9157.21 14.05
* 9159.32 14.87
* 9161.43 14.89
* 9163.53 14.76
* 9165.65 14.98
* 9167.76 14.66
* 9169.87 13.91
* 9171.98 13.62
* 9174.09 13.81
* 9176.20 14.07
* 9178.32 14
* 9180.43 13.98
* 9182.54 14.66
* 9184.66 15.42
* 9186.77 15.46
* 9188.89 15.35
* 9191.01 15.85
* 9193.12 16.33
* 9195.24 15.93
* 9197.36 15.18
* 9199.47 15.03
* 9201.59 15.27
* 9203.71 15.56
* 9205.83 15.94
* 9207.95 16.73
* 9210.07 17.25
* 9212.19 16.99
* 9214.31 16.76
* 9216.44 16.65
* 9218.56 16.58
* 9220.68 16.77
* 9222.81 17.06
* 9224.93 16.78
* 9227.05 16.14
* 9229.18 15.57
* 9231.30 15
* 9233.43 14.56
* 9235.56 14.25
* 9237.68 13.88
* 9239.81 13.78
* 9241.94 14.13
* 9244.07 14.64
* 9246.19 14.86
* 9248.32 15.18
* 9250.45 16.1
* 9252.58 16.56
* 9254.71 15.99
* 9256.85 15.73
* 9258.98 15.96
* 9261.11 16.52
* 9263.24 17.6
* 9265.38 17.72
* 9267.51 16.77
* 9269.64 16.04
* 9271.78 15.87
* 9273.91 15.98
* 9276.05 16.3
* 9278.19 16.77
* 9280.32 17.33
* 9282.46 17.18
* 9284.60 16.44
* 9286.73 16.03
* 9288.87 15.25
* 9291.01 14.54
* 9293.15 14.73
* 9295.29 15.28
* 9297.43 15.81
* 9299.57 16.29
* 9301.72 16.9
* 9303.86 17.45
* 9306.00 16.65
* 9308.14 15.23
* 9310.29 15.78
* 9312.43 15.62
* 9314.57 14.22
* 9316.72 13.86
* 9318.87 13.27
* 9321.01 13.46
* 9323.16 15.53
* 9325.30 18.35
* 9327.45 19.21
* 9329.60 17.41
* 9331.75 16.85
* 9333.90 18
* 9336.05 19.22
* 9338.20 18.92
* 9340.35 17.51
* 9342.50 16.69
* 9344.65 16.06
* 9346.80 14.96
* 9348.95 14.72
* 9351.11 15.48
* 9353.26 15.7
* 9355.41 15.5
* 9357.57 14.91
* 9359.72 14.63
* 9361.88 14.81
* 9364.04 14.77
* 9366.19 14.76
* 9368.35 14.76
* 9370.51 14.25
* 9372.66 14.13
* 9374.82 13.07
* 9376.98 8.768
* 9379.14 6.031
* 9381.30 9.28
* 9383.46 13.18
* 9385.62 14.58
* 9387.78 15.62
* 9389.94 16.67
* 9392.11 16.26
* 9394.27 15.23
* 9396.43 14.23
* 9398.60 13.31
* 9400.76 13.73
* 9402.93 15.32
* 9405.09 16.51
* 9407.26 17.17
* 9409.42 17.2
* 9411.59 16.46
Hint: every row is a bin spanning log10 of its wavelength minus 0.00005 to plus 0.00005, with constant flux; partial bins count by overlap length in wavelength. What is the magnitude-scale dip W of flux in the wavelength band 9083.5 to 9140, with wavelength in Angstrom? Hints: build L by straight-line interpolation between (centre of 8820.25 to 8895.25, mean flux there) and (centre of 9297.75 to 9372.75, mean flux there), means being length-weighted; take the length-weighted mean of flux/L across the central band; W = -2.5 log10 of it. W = 0.10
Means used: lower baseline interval 16.7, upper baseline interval 15.9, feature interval 14.8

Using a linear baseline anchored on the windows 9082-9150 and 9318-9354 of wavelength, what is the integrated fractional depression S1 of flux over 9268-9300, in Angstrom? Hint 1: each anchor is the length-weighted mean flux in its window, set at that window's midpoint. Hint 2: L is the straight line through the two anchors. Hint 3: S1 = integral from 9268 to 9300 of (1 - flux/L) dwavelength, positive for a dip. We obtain 0.4 Angstrom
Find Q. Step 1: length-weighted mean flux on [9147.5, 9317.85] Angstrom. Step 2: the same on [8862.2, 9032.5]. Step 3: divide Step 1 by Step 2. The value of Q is 1.0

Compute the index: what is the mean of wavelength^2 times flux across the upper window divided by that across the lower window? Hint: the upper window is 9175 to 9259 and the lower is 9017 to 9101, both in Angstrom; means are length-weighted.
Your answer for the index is 1.10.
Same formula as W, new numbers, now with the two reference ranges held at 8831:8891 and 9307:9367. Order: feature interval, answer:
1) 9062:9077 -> 0.16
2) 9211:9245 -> 0.04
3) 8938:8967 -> 0.11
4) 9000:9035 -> 0.10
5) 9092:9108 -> 0.16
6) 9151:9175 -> 0.13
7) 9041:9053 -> 0.12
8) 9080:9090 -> 0.12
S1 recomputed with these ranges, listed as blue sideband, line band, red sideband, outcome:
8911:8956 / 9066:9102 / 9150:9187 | 1.4 Angstrom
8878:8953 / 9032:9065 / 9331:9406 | 1.9 Angstrom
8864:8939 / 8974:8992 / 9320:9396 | 1.4 Angstrom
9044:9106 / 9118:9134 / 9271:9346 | -0.2 Angstrom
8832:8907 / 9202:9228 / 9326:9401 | -1.7 Angstrom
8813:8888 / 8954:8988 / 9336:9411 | 3.3 Angstrom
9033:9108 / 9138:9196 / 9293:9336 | 1.3 Angstrom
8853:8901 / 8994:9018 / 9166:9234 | 1.1 Angstrom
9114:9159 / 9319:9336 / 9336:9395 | -2.6 Angstrom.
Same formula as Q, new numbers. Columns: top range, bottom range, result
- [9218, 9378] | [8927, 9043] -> 1.04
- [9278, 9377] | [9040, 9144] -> 1.07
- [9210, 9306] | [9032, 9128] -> 1.09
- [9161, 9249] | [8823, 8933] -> 0.92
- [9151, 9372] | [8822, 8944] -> 0.94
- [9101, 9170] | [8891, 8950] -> 0.91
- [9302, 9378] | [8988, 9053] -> 1.04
